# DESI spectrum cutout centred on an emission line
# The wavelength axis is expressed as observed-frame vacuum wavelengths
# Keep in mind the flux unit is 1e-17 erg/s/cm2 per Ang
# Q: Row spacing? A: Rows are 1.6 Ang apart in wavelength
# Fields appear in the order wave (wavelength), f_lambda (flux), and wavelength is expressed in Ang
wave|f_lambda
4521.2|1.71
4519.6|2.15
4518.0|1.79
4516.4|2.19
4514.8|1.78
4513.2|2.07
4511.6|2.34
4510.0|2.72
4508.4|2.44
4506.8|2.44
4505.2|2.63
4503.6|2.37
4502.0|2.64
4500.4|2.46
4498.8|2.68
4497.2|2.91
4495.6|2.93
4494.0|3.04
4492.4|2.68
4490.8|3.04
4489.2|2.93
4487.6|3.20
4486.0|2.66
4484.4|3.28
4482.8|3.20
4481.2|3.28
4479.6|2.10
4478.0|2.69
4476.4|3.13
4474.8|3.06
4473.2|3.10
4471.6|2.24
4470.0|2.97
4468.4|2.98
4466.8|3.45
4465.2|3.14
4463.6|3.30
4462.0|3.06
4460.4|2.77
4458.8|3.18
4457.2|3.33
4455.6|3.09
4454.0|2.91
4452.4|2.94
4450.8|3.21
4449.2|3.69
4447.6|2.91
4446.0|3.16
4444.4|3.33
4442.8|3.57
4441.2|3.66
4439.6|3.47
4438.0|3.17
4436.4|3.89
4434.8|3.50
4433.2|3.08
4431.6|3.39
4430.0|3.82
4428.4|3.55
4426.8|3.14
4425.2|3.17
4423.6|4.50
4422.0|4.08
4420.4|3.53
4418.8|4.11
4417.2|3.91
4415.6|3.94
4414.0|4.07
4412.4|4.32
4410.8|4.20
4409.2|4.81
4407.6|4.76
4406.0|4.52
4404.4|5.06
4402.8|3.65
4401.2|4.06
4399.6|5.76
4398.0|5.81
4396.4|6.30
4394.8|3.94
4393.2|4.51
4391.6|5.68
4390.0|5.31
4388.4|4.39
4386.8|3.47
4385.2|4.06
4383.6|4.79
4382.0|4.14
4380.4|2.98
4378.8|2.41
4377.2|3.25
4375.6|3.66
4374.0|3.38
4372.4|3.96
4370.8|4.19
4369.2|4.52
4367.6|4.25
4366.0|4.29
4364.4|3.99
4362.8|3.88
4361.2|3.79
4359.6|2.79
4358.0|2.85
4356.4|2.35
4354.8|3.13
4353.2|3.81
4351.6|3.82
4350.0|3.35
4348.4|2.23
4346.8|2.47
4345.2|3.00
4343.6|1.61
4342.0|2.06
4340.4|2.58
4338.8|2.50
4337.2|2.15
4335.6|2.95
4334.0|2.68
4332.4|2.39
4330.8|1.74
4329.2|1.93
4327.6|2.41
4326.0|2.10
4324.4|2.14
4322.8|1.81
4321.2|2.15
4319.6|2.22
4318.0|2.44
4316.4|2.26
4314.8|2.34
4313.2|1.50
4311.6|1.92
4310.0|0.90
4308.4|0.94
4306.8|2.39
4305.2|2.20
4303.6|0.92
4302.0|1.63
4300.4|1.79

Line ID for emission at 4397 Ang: Lyman alpha 1216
